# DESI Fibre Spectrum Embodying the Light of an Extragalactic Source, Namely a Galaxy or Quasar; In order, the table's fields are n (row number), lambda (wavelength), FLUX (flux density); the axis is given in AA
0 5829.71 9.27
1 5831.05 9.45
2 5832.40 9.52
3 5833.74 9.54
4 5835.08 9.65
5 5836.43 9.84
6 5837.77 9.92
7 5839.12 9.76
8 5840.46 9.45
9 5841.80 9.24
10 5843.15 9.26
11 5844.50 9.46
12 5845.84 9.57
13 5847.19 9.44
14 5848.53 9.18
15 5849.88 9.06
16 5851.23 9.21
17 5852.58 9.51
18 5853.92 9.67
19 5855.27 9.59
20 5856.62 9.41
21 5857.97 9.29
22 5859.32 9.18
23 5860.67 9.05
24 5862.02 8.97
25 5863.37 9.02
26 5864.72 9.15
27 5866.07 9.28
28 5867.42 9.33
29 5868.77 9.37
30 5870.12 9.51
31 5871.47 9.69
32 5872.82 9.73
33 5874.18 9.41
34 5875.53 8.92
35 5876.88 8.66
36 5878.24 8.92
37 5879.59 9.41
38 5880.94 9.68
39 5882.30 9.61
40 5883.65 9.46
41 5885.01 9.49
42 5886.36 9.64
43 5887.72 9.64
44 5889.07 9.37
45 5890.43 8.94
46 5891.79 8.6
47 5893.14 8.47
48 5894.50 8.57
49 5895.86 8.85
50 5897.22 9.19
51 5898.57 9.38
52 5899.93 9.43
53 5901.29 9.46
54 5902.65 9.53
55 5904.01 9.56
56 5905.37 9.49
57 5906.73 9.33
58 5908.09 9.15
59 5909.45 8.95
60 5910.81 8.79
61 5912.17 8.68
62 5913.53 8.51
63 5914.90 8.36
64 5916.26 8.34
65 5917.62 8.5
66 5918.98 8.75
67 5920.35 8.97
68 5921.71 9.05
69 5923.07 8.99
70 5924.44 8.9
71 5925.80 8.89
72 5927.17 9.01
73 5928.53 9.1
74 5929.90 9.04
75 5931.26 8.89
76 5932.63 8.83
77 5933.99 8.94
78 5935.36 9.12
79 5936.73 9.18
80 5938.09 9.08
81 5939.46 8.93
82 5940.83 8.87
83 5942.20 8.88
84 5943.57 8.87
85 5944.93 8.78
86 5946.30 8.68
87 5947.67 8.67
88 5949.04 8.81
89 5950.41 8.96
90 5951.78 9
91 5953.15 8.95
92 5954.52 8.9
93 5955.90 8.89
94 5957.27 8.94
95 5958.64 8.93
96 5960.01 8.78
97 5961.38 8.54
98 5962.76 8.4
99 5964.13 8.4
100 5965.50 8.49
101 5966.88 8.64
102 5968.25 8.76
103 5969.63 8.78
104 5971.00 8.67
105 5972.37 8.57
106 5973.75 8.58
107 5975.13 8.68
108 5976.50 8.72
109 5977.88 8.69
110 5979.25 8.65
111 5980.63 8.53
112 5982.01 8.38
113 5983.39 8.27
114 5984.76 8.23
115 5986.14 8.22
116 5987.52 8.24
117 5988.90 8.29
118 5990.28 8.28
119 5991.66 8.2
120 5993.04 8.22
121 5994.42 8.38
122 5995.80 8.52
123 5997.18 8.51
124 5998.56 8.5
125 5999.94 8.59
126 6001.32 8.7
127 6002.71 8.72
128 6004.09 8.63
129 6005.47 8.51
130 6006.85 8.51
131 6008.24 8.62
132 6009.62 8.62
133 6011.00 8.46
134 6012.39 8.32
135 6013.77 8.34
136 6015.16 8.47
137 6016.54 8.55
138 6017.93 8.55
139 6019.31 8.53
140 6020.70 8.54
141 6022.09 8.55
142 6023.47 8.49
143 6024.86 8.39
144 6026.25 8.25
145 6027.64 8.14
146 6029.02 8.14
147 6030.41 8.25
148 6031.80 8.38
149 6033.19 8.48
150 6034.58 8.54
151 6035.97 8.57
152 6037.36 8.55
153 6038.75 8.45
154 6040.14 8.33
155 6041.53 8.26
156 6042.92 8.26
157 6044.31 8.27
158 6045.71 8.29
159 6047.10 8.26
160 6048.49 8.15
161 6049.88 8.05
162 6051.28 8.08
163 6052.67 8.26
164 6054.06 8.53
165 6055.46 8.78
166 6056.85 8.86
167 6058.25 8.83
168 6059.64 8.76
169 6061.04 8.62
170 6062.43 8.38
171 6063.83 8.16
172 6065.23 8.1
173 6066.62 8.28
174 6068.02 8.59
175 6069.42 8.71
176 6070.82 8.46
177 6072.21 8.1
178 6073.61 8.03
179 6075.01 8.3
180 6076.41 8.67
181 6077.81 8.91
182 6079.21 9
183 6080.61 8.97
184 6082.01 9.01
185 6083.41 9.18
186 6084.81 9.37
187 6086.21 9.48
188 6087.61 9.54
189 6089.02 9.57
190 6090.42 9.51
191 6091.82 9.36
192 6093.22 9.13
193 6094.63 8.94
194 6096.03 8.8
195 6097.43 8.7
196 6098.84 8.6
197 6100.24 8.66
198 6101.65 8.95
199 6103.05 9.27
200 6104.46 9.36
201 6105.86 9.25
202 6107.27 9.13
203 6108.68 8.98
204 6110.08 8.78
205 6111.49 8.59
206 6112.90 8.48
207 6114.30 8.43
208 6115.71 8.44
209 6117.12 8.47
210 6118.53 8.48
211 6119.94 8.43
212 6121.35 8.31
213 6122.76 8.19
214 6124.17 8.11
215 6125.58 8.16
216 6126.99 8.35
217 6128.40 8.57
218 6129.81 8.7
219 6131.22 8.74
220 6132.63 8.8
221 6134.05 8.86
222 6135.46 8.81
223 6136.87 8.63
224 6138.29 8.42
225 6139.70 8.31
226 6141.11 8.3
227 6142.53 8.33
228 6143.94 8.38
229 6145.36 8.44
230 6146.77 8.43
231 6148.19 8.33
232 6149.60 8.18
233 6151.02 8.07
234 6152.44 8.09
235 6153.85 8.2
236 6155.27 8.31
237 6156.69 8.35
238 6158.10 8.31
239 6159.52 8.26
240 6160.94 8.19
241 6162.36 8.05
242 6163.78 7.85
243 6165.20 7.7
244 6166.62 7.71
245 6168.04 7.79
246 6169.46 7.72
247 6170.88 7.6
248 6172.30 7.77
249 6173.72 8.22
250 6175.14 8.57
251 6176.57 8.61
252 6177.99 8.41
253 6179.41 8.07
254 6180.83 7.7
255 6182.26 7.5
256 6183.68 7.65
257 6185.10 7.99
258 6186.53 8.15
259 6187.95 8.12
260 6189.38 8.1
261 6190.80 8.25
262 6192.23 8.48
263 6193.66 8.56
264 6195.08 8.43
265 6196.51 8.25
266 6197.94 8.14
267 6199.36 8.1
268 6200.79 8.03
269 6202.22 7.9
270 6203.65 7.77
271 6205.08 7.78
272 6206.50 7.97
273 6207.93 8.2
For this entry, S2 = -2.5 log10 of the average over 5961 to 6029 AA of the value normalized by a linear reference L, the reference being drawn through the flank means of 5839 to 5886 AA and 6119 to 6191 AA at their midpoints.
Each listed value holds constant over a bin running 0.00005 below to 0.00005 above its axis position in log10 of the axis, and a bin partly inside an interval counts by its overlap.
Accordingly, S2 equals 0.04 mag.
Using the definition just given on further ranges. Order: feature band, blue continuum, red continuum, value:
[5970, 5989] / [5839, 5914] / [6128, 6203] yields 0.05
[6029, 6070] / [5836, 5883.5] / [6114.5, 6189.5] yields 0.03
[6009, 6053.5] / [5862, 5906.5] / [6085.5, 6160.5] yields 0.07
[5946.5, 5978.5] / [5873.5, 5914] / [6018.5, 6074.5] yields 0.01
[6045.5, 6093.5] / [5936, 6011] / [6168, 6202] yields -0.04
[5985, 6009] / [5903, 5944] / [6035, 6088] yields 0.04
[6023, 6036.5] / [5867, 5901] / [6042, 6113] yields 0.06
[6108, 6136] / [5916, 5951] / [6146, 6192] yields -0.04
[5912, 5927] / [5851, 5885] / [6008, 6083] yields 0.04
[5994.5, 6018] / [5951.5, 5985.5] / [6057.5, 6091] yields 0.02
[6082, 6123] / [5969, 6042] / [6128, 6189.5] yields -0.08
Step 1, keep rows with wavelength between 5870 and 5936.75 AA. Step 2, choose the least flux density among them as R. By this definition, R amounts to 8.34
